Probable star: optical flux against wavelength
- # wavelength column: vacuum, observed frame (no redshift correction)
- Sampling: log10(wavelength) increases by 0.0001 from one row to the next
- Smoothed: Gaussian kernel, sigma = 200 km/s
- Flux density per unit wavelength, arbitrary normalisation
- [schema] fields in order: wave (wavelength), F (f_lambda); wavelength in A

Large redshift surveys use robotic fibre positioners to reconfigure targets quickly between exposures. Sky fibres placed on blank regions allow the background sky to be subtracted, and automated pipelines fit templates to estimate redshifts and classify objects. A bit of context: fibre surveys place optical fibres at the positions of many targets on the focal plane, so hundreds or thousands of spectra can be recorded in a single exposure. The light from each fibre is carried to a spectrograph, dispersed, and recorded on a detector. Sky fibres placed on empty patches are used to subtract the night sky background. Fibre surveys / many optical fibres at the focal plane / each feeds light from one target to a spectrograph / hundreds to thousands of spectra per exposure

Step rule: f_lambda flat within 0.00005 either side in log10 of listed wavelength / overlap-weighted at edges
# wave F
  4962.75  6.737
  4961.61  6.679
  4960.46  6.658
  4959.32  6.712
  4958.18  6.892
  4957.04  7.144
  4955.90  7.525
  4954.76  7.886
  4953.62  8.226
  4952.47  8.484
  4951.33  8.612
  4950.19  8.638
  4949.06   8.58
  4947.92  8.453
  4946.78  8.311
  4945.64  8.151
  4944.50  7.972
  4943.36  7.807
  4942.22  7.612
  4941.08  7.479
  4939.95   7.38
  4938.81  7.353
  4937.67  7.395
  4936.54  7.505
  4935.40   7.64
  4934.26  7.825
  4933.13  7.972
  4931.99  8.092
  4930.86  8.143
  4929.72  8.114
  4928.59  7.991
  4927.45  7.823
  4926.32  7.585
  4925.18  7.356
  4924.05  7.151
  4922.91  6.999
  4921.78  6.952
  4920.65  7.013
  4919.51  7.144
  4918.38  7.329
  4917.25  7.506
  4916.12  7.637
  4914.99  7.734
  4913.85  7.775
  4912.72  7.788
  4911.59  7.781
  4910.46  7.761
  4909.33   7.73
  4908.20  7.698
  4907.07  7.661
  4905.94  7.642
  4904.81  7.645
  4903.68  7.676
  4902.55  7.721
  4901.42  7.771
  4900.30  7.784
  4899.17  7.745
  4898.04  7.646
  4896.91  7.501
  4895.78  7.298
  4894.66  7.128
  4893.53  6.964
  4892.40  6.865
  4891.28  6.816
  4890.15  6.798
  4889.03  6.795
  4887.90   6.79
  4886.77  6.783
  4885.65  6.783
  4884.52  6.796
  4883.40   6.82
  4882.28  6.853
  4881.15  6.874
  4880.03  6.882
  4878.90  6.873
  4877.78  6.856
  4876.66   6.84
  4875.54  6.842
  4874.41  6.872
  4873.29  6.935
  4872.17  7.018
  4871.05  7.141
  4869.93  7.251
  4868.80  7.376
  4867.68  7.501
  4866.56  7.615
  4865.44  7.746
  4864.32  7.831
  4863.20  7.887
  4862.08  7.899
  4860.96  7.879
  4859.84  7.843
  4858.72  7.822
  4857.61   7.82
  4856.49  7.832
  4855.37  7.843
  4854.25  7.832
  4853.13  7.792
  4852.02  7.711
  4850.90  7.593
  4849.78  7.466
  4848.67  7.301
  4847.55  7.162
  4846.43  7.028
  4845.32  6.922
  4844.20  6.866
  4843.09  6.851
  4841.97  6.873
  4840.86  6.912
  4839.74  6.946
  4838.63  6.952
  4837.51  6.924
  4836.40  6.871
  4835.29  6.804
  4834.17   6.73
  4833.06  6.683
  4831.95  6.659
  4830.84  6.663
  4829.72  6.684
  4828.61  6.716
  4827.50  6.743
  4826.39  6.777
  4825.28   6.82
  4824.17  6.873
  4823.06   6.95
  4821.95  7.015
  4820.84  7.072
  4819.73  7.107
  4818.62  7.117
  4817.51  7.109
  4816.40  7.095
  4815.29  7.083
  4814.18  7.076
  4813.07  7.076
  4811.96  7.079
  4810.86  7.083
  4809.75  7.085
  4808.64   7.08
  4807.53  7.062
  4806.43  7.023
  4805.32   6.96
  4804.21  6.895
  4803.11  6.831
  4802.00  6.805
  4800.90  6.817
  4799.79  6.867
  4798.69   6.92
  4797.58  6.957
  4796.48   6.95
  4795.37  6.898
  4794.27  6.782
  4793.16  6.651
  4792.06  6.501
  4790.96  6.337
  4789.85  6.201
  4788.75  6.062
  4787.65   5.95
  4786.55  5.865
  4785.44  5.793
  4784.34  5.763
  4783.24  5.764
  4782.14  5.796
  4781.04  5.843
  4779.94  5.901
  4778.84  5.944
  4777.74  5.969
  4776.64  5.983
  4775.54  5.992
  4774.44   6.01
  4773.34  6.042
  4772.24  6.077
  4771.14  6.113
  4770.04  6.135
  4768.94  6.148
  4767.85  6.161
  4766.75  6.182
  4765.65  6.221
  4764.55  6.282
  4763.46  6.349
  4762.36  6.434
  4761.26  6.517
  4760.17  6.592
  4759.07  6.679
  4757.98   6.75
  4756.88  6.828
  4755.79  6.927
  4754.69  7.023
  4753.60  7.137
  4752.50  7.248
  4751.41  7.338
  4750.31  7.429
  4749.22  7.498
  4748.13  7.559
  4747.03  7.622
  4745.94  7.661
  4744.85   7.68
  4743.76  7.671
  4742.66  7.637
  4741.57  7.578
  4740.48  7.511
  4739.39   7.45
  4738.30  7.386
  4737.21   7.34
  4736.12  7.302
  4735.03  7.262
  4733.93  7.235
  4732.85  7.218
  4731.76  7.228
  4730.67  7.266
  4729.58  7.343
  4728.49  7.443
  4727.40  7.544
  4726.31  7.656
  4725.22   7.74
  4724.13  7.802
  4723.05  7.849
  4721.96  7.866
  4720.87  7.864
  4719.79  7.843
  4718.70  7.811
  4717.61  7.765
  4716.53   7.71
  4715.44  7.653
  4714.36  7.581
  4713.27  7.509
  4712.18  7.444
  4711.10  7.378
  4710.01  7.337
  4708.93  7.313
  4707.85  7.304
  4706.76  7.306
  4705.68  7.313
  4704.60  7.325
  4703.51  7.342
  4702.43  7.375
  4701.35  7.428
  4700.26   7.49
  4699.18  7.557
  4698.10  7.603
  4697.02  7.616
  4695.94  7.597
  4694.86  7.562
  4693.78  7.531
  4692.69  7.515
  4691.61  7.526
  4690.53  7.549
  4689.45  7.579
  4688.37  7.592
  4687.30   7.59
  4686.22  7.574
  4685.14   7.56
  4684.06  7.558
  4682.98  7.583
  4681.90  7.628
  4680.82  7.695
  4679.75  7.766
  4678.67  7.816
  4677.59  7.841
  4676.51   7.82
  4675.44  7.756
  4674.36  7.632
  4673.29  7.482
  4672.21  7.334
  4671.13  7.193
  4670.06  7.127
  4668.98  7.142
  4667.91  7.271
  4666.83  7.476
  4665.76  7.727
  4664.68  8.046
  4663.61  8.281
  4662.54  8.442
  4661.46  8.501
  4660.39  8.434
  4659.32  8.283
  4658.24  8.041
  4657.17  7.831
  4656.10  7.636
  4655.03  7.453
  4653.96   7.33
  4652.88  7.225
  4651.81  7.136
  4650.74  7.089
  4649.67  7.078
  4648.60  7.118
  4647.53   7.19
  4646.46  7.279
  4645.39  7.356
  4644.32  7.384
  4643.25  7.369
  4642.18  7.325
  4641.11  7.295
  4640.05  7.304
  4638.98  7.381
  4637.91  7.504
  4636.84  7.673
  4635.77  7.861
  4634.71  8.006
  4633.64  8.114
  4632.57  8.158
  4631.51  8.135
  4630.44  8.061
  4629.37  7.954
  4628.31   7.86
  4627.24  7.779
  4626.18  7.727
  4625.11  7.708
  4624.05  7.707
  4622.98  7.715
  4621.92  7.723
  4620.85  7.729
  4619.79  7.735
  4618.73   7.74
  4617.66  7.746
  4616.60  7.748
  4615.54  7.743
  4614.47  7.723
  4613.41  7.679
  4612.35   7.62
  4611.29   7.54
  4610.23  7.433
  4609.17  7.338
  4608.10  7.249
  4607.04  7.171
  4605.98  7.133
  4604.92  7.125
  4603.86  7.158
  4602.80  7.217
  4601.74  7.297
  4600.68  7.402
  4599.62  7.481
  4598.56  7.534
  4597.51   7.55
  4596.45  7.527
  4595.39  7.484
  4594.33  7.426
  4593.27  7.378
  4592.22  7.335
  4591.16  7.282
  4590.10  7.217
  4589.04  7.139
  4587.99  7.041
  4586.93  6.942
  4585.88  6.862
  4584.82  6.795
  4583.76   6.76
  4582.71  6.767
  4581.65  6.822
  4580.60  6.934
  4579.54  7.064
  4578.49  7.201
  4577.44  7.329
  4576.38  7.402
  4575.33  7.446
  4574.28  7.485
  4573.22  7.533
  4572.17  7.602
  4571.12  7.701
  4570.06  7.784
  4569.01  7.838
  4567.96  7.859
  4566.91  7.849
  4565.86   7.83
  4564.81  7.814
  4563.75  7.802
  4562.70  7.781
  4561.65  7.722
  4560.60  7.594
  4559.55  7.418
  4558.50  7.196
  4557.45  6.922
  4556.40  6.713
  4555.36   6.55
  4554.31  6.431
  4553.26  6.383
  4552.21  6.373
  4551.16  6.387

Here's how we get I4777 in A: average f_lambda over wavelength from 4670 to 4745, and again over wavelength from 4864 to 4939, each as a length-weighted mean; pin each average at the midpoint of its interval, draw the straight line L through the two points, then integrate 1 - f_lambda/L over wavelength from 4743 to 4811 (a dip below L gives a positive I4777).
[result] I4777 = 7.9 A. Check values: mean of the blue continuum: 7.53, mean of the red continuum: 7.37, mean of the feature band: 6.61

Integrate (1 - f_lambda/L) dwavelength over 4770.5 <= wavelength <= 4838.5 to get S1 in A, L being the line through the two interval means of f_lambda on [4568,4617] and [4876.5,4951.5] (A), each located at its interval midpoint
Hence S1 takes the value 7.6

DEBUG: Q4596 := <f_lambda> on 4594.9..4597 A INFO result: 7.49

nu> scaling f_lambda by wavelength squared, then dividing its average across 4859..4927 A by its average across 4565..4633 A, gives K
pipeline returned 1.11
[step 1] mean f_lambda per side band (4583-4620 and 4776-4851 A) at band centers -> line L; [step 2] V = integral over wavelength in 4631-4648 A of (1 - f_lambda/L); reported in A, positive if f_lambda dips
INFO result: -0.8 A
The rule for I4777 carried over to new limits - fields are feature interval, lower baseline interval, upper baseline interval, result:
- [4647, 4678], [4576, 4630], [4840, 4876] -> -0.9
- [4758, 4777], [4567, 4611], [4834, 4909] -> 2.7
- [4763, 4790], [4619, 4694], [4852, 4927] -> 5.3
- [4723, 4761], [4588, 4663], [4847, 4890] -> 0.5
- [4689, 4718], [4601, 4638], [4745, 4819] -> -1.5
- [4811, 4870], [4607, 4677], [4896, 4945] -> 3.2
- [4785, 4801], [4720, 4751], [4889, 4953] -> 2.3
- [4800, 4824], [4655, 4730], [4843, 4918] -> 1.4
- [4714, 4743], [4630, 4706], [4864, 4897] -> -0.4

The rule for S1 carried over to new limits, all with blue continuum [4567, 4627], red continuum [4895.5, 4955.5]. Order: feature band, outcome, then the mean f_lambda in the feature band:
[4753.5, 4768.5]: 2.0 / 6.56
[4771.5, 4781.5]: 2.1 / 5.98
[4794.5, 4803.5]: 0.9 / 6.88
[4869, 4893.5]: 2.6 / 6.89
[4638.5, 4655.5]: 0.4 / 7.27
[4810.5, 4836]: 2.4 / 6.91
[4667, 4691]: -0.2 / 7.55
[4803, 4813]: 0.8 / 7.02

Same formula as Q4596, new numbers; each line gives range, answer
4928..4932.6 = 8.08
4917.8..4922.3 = 7.11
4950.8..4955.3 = 8.29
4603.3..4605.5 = 7.14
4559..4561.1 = 7.5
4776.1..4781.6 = 5.93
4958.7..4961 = 6.7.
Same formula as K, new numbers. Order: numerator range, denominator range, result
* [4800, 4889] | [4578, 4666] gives 1.04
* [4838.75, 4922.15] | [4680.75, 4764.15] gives 1.06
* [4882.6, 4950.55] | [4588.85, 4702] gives 1.11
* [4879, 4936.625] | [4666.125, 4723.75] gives 1.07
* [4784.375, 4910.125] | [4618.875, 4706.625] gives 1.01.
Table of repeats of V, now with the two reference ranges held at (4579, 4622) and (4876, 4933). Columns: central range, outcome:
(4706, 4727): -0.8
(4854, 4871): -0.8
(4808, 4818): 0.4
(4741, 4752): -0.3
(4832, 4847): 1.0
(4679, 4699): -0.7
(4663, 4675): -0.3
